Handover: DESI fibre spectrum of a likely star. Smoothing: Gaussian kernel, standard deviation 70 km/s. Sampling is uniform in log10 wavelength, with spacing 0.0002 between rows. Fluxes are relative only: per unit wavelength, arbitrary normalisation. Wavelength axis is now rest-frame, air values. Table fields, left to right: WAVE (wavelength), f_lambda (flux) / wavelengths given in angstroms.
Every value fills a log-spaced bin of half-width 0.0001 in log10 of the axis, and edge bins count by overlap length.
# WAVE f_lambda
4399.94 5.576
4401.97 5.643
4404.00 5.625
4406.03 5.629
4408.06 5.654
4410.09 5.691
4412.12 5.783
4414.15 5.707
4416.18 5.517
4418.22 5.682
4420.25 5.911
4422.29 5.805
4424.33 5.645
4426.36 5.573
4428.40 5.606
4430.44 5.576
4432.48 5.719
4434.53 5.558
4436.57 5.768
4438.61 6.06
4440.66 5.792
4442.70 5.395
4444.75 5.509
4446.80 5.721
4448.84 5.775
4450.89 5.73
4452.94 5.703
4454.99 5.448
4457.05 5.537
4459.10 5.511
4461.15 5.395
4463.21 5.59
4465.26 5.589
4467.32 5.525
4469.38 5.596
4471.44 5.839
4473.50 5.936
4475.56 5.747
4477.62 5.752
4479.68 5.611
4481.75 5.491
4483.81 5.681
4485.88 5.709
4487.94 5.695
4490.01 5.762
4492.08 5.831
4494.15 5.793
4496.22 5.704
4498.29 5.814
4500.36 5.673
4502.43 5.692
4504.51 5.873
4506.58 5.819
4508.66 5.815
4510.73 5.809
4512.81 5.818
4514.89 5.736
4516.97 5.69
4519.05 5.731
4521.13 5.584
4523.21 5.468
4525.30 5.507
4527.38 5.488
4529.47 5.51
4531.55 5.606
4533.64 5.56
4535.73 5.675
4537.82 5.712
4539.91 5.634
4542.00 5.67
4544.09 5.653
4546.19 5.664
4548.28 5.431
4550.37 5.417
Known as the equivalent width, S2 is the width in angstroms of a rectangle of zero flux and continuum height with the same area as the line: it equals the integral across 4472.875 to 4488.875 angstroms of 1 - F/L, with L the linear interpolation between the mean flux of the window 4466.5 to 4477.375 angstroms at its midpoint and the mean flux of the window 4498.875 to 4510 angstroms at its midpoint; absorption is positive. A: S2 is 0.1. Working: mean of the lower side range 5.73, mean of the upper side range 5.78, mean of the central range 5.7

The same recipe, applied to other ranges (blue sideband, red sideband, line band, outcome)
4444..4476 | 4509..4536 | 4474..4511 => -0.7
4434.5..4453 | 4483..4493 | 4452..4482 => 0.5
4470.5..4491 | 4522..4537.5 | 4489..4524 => -0.7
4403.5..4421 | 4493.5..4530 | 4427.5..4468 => 0.5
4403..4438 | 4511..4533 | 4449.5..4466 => 0.3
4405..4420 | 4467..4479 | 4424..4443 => 0.1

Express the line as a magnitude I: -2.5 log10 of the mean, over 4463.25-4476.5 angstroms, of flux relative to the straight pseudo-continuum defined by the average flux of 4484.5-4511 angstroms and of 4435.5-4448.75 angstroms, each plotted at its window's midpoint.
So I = 0.01 mag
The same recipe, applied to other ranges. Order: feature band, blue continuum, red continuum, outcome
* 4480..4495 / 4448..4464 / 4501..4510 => 0.00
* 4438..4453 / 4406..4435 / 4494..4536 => 0.00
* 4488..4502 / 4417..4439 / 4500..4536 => -0.01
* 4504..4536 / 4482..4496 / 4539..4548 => 0.00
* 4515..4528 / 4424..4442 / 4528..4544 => 0.01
